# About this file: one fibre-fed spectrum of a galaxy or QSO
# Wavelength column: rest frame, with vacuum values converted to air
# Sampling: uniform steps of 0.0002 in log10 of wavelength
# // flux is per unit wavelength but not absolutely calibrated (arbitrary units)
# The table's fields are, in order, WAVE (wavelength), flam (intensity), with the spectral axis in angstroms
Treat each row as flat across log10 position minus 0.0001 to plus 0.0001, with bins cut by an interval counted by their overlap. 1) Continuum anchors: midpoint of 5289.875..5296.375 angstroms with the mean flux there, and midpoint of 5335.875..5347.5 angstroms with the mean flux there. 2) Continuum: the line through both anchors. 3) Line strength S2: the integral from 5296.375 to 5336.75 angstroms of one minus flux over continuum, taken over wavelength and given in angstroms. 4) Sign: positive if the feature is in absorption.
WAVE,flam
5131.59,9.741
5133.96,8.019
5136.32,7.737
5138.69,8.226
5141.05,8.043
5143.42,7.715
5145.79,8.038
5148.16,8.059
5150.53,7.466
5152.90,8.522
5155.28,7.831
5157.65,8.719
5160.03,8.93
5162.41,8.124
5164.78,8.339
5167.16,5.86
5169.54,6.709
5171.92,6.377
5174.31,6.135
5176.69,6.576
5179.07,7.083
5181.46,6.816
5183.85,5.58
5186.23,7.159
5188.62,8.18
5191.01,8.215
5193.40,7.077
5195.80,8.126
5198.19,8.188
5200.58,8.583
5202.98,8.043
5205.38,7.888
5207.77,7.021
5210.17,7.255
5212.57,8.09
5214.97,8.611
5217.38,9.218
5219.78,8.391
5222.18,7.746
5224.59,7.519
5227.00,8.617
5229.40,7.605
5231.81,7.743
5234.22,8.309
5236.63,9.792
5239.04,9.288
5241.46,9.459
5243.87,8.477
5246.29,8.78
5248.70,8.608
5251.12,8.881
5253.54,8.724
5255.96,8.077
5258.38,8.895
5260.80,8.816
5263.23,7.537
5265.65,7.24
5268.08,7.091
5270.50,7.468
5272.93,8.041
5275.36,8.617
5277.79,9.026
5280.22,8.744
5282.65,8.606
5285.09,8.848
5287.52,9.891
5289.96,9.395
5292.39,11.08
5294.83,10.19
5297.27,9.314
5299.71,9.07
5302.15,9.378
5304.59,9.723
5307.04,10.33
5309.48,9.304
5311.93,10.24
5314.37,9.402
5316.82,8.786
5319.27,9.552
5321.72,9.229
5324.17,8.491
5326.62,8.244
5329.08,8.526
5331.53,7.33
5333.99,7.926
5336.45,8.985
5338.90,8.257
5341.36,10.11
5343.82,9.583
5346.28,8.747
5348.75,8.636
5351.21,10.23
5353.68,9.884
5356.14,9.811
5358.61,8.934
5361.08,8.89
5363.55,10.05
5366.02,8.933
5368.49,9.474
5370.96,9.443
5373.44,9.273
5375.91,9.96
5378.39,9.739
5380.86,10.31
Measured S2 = 3.0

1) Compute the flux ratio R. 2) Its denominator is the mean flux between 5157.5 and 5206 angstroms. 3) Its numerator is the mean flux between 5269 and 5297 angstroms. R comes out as 1.22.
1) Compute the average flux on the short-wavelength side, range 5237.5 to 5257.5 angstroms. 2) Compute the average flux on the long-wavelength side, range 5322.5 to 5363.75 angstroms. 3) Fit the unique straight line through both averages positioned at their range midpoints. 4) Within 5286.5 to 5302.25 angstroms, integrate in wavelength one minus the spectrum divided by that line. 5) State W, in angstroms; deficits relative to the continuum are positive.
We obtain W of -1.6 angstroms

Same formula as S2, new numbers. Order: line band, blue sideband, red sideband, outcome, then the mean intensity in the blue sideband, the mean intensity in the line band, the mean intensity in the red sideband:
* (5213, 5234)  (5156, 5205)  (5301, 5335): -0.6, 7.45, 8.18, 9.04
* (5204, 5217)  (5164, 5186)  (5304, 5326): -1.0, 6.6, 7.87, 9.41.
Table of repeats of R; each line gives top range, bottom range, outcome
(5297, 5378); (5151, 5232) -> 1.20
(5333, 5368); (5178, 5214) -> 1.22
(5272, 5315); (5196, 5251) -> 1.13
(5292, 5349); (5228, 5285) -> 1.09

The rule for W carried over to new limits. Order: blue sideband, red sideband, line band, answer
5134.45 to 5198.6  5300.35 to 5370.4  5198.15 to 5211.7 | 0.2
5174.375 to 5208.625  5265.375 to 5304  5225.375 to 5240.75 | -0.9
